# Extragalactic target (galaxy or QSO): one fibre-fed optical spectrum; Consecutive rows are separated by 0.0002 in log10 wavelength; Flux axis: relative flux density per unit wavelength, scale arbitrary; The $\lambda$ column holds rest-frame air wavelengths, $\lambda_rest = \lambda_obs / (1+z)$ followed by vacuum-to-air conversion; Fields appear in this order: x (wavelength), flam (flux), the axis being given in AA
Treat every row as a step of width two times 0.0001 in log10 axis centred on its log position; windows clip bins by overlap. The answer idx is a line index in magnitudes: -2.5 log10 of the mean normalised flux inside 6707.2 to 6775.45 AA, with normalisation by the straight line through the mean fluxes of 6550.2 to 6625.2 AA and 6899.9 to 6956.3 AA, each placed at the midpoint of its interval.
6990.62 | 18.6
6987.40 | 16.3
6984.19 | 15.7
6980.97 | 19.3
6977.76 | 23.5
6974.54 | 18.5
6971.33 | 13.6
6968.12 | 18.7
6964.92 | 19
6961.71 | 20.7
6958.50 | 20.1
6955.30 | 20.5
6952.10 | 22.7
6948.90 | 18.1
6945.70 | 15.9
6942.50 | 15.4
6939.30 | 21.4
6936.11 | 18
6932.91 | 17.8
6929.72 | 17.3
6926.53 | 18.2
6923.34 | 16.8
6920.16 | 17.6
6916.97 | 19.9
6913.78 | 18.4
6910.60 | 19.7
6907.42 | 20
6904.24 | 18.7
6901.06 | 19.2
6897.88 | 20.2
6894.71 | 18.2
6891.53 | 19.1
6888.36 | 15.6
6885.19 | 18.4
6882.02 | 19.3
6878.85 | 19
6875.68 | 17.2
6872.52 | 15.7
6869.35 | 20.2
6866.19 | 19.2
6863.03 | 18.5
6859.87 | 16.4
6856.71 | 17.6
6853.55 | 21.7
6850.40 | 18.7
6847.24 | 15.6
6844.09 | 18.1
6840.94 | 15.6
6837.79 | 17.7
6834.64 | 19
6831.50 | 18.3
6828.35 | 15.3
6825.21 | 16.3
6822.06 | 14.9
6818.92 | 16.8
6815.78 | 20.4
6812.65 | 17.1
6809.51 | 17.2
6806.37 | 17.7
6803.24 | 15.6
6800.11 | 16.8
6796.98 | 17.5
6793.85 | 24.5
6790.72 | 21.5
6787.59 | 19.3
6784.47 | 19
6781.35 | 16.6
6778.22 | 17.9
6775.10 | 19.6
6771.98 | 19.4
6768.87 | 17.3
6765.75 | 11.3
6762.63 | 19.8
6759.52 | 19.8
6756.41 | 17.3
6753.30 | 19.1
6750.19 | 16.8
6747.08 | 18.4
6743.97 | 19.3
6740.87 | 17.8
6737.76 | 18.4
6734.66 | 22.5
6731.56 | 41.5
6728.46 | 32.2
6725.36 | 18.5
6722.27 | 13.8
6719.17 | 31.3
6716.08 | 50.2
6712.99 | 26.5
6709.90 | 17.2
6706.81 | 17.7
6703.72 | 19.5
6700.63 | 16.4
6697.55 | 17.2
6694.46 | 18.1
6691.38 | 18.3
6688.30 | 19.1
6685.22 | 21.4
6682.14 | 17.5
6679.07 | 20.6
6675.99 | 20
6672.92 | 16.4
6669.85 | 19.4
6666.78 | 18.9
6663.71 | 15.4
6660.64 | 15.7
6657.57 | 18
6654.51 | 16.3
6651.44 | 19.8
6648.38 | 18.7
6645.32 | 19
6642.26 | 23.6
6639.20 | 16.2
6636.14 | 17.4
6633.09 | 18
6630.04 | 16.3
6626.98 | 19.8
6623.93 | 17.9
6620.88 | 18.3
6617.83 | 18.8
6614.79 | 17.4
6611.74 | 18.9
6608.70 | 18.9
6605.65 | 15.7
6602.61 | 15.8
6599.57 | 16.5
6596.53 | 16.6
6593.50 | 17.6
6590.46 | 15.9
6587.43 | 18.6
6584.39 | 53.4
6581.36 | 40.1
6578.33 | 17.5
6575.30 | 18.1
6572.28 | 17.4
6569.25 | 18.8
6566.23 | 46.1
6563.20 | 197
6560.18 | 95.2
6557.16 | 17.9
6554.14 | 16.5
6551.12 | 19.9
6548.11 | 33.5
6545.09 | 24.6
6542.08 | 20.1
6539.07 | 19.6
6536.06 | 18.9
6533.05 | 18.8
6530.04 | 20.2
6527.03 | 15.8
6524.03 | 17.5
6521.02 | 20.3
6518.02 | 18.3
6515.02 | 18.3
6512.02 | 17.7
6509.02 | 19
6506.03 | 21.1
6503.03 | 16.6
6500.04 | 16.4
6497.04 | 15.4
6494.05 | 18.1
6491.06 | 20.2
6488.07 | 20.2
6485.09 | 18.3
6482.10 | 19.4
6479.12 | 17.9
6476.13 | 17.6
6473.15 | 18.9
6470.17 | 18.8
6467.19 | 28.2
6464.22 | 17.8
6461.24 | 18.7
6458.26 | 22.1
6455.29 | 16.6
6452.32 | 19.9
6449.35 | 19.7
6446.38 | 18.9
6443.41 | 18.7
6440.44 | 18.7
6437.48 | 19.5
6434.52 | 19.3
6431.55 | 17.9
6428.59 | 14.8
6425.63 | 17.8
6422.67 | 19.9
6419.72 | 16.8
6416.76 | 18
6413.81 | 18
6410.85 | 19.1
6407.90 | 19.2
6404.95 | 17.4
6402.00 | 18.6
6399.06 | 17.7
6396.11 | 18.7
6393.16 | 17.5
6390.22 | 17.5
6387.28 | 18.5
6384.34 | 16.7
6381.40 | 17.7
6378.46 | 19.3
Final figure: 0.166 mag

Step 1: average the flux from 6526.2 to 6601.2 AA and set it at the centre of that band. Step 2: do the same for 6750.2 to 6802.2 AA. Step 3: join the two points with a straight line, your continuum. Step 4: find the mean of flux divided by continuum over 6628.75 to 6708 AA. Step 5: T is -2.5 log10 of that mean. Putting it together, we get 0.37 mag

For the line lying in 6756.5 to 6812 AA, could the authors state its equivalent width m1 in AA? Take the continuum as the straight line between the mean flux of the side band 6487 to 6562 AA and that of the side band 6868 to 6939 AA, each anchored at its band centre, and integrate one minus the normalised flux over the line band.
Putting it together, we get 4.7 AA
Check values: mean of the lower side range 23.2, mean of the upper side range 18.4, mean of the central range 18.2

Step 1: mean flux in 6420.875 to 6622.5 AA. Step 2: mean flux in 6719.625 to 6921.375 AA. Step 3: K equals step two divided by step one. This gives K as 0.8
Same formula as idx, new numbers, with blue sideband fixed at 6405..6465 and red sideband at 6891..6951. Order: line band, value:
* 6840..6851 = 0.09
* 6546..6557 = -0.22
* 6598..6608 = 0.14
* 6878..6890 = 0.02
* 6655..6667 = 0.11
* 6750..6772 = 0.06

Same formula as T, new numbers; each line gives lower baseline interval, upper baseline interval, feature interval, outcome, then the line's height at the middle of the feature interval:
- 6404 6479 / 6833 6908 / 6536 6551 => -0.24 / 18.7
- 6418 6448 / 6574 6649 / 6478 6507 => 0.03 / 18.9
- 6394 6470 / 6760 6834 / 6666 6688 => -0.06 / 18.2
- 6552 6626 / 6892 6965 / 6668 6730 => 0.26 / 27.5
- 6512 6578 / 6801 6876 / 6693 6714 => 0.28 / 24.4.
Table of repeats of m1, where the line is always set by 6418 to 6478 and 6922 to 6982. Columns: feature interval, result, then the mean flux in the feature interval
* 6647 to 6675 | 1.82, 17.7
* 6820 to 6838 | 1.85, 16.9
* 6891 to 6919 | -0.75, 19.2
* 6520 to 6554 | -3.06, 20.7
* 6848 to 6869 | 0.13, 18.7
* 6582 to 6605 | -4.33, 22.5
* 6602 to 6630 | 1.46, 17.9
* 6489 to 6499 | 0.54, 17.9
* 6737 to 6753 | 0.54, 18.2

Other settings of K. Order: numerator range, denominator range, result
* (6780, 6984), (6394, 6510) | 0.98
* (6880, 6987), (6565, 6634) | 0.87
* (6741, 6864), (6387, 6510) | 0.96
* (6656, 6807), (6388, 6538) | 1.08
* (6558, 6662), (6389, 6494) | 1.48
